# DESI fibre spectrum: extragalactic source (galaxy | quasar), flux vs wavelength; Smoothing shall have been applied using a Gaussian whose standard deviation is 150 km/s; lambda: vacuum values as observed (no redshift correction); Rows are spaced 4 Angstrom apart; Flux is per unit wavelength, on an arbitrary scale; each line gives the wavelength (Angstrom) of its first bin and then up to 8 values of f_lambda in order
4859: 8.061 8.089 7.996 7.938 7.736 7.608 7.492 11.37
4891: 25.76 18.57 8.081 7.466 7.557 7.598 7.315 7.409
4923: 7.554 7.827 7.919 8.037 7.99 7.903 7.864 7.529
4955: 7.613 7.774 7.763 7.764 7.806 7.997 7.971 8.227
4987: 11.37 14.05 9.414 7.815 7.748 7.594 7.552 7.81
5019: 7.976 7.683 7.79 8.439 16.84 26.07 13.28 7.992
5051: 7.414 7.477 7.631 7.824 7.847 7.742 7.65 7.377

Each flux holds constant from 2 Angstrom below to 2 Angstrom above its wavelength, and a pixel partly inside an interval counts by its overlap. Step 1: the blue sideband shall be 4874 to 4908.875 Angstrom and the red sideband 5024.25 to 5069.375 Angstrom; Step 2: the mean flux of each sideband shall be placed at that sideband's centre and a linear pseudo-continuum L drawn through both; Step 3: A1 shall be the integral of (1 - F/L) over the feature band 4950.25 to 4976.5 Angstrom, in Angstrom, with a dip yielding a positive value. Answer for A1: 7.9 Angstrom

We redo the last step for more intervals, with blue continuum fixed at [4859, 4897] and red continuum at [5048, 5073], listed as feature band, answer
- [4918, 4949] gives 7.1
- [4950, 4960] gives 2.1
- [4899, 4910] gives 3.2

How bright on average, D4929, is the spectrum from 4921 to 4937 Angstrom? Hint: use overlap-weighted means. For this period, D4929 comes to 7.83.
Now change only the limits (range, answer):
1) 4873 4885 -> 7.61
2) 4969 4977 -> 7.9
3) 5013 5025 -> 7.82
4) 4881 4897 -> 15.8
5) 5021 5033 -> 7.97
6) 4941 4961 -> 7.74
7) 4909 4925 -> 7.47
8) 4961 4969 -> 7.76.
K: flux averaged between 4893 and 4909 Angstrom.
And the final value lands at 10.4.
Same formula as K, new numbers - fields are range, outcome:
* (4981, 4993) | 11.2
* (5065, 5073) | 7.79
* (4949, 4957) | 7.57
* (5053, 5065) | 7.64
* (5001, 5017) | 7.68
